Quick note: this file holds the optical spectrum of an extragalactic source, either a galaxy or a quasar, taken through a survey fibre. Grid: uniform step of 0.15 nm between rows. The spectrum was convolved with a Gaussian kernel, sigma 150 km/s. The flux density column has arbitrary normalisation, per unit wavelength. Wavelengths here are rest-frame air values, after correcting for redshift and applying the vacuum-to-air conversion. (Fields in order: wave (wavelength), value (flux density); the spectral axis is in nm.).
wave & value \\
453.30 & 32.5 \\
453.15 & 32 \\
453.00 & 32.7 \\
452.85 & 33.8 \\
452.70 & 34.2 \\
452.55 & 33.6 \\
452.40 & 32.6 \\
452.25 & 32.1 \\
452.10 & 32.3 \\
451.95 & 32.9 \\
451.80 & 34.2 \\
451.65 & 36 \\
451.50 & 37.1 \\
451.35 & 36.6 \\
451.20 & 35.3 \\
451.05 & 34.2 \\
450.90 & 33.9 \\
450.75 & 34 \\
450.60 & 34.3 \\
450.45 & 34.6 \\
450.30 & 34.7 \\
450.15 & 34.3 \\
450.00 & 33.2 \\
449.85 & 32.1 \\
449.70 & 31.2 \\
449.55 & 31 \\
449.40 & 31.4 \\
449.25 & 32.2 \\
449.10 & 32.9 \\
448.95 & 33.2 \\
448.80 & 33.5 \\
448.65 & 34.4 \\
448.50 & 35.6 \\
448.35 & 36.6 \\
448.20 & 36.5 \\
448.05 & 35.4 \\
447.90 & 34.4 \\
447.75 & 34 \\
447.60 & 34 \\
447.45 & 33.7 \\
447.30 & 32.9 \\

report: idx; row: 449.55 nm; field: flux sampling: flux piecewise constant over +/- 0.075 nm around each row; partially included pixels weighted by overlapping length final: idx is 31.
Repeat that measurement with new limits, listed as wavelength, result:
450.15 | 34.3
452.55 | 33.6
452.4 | 32.6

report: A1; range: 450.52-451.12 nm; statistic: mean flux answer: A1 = 34.1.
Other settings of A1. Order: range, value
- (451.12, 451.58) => 36.3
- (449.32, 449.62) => 31.2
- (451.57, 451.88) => 35.1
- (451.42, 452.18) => 34.5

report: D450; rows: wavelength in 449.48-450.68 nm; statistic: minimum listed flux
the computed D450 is 31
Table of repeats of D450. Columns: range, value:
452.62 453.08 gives 32.7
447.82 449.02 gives 33.2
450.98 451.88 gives 34.2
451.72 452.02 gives 32.9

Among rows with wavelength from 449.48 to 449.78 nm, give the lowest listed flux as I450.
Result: 31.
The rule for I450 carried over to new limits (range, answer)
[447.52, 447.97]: 34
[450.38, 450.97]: 33.9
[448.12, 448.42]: 36.5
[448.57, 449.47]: 31.4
